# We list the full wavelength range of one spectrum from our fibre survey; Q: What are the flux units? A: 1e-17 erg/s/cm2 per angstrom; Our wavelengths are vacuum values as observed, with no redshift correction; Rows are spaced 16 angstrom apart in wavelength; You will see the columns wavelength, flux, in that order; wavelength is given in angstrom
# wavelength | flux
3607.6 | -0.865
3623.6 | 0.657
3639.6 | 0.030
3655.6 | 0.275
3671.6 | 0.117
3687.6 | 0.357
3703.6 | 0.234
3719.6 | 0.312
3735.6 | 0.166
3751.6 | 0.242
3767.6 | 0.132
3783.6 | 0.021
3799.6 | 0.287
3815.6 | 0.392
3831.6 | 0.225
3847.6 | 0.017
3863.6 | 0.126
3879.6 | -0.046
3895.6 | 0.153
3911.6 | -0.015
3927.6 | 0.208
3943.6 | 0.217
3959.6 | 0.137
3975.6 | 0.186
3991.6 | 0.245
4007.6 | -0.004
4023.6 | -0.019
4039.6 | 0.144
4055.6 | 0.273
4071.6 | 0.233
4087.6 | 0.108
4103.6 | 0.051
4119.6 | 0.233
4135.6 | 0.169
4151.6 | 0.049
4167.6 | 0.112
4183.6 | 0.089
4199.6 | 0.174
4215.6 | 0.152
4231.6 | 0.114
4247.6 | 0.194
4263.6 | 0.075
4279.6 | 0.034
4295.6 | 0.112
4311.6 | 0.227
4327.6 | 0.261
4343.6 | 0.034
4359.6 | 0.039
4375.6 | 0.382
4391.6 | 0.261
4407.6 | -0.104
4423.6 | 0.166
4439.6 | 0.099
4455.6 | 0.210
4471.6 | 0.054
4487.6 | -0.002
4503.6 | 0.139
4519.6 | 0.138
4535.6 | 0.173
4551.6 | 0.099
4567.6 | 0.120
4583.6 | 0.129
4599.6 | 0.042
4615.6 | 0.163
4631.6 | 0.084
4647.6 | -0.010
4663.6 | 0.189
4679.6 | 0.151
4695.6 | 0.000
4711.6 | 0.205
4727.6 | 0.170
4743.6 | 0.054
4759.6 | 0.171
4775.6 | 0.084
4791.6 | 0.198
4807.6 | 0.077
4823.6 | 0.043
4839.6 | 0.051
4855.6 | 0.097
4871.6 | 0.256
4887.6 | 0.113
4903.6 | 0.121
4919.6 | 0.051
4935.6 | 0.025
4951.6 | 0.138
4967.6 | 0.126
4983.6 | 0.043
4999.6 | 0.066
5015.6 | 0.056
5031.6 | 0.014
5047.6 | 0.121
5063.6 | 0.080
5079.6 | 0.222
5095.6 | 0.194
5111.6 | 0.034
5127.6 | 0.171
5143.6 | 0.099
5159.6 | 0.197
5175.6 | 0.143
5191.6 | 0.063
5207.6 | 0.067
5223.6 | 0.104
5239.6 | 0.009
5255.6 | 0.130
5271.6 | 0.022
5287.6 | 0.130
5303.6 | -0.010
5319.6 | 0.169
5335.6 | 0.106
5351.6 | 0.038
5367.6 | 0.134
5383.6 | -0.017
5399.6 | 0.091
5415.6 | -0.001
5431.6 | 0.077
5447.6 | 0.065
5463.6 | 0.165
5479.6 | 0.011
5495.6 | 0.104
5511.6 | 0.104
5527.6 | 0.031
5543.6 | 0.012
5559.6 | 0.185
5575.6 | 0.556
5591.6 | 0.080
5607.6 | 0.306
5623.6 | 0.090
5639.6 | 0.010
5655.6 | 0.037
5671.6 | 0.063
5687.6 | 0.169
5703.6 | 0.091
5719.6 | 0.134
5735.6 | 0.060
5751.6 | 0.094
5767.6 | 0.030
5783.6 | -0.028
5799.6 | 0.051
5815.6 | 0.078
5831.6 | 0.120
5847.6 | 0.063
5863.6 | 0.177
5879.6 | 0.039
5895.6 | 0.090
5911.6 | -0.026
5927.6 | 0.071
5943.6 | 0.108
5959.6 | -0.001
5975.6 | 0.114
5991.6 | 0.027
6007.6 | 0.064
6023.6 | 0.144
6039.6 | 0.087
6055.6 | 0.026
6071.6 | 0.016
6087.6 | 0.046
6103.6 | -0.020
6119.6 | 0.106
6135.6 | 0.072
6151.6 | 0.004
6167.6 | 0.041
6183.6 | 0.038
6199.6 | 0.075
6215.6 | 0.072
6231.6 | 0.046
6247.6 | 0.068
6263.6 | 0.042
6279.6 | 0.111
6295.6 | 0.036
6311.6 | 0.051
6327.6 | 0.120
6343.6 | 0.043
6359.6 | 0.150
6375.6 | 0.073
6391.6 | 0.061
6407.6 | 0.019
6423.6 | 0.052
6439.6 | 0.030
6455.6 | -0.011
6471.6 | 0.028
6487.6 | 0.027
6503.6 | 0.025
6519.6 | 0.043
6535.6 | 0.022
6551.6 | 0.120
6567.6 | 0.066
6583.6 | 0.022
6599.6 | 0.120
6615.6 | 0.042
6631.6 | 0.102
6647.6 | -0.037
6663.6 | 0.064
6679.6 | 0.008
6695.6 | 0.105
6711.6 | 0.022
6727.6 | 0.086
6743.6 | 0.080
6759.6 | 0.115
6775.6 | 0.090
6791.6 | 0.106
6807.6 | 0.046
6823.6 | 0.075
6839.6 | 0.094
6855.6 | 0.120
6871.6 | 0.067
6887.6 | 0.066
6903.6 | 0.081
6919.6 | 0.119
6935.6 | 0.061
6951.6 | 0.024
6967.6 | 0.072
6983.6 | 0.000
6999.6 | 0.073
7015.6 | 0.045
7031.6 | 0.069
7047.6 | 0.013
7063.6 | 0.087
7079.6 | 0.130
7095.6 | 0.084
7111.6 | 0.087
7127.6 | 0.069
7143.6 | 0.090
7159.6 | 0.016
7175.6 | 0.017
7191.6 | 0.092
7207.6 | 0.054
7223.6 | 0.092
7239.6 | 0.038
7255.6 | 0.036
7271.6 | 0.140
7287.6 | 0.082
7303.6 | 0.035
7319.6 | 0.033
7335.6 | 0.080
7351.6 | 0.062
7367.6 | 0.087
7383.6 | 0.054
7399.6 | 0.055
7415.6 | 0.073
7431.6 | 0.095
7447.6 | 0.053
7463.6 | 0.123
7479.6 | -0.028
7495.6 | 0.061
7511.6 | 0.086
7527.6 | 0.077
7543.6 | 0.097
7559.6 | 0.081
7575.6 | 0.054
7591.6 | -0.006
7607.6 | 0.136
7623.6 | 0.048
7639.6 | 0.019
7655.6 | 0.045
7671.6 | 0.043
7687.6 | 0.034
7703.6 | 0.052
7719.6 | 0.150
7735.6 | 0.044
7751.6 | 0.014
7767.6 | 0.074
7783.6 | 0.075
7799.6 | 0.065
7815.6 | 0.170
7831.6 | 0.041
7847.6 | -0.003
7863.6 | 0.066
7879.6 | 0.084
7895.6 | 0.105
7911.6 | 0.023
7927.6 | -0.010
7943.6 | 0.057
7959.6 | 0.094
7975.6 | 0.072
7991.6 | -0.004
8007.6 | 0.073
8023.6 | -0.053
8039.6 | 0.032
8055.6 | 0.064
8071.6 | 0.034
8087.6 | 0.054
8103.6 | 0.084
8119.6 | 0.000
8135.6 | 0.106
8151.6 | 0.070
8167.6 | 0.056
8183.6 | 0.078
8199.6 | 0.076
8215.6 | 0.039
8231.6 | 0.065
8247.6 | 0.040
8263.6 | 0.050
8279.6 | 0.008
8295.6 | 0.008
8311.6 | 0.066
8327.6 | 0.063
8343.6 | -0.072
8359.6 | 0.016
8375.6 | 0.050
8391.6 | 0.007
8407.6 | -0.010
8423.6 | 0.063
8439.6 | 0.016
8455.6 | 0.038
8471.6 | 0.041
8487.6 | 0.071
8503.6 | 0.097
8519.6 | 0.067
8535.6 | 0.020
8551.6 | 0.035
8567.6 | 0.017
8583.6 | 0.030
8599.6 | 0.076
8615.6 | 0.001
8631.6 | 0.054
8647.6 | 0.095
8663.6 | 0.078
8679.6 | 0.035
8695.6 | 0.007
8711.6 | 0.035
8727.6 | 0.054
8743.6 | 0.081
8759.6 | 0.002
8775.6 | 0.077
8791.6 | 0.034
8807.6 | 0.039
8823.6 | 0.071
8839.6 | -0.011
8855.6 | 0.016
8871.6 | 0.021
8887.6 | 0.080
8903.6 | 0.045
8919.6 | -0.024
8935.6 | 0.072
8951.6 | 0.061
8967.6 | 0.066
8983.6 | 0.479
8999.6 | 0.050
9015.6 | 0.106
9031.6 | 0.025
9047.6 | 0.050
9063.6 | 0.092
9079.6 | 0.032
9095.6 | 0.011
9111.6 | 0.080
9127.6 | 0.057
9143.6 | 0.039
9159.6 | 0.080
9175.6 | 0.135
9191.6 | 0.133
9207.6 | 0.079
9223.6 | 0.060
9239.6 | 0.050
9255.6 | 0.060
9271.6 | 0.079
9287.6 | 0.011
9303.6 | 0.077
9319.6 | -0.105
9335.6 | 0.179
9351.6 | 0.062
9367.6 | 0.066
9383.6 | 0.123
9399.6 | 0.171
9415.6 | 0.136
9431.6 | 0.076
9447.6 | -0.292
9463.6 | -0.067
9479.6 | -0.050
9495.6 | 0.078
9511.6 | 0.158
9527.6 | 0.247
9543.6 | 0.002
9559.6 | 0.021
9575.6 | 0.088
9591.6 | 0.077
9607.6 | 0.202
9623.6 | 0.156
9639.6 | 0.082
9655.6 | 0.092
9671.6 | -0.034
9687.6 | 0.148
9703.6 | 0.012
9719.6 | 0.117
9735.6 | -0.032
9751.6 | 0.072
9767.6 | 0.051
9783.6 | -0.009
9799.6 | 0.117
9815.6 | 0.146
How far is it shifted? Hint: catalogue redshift 1.41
